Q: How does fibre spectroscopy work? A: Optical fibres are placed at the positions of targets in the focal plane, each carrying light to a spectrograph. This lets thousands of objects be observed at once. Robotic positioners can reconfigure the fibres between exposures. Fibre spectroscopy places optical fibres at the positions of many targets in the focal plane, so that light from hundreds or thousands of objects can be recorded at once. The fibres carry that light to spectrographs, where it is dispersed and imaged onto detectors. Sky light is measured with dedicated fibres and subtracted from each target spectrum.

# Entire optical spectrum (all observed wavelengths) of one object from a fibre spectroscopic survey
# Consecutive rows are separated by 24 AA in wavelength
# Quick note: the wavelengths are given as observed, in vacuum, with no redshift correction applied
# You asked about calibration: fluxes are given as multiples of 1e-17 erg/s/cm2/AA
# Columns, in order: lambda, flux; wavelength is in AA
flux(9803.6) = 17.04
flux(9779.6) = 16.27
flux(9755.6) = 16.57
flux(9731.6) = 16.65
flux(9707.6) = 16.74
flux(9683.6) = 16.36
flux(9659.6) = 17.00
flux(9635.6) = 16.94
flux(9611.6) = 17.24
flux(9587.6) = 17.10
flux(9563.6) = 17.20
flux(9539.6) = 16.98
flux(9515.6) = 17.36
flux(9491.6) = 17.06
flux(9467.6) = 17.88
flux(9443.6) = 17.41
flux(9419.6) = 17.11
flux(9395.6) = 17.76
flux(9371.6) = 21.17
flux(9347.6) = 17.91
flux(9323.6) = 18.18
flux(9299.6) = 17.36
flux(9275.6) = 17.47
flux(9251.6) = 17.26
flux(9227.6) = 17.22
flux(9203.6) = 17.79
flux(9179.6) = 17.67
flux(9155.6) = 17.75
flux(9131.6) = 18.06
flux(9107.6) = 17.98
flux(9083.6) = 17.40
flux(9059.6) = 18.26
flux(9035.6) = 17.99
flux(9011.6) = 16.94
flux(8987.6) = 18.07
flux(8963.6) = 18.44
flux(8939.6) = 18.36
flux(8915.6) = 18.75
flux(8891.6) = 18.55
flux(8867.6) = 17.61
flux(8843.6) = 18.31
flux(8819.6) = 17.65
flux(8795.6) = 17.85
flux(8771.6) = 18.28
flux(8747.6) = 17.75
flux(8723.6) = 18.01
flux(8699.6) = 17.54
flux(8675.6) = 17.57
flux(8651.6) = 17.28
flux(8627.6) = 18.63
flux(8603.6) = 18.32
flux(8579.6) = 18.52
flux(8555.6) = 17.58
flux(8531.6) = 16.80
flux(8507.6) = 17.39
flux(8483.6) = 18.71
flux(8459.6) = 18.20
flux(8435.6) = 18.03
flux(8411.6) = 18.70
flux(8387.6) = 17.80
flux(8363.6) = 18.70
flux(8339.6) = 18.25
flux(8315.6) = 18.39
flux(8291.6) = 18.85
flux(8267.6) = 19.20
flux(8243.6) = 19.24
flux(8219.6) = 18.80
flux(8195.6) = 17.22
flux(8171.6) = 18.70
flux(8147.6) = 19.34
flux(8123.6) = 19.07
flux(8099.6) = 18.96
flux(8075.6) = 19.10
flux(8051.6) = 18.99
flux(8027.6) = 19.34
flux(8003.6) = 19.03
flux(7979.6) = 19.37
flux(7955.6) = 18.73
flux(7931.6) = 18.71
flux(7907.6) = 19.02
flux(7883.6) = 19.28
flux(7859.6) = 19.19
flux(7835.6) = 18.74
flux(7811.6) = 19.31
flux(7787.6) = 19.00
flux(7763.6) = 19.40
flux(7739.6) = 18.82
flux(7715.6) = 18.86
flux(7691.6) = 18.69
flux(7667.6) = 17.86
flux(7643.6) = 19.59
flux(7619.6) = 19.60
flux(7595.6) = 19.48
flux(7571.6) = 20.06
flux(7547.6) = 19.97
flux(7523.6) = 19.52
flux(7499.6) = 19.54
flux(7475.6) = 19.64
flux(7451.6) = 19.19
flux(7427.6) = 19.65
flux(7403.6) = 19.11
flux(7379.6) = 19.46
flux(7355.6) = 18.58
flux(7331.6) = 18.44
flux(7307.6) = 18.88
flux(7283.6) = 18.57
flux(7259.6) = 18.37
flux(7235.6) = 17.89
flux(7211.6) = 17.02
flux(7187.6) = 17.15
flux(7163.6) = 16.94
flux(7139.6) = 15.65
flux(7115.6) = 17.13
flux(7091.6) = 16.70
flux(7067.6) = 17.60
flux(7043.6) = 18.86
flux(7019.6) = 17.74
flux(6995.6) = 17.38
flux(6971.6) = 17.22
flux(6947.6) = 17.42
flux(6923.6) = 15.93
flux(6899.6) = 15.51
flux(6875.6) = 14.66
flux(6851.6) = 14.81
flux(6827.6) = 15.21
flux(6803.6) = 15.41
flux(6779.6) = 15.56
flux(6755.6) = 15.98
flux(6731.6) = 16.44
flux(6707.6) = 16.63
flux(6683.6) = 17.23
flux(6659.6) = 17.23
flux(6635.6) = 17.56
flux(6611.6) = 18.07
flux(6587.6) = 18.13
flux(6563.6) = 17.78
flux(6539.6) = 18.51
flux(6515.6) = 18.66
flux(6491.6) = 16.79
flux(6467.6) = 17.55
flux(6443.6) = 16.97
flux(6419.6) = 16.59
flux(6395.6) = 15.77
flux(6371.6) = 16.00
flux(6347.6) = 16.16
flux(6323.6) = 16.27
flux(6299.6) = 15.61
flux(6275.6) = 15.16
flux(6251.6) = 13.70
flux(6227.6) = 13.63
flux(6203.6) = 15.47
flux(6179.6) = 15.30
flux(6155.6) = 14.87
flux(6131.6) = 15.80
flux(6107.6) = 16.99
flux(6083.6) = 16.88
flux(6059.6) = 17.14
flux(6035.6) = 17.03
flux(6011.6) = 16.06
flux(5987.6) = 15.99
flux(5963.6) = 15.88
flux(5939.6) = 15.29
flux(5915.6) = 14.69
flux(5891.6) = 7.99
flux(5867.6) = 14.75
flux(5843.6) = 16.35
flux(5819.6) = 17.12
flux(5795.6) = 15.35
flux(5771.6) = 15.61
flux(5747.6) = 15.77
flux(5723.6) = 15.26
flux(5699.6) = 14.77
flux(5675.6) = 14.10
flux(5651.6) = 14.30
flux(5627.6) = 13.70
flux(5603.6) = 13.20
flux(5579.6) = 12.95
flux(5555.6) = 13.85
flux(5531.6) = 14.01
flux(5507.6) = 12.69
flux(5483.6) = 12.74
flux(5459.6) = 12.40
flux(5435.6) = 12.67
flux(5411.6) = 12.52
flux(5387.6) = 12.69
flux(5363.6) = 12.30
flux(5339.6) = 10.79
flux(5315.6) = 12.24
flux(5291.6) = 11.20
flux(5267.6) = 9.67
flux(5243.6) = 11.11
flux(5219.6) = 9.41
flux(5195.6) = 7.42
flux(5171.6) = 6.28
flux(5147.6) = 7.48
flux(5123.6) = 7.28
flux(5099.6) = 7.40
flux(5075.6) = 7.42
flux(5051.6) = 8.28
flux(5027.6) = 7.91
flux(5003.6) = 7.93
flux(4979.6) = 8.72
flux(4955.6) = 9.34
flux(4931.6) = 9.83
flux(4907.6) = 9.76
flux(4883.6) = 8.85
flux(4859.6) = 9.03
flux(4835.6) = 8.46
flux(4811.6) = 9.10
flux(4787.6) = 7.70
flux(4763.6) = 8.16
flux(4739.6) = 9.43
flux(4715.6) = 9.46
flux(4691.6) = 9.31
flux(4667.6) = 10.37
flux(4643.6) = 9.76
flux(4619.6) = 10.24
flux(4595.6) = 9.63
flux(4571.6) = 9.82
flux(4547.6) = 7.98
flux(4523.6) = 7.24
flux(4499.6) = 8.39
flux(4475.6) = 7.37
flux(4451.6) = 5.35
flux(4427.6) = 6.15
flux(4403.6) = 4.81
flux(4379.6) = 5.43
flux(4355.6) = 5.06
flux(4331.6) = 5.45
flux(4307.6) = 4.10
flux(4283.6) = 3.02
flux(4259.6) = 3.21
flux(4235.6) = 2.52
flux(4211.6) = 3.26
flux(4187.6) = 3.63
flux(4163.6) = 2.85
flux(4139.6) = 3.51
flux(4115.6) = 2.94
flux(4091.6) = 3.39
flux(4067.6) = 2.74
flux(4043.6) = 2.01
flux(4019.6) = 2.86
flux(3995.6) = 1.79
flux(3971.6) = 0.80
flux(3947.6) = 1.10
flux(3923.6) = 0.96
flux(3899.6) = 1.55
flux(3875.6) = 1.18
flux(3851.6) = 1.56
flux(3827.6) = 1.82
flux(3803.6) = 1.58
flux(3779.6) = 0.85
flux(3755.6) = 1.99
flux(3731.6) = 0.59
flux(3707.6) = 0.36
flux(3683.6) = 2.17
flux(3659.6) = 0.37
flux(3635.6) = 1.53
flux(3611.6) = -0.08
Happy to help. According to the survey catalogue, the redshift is 0.00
